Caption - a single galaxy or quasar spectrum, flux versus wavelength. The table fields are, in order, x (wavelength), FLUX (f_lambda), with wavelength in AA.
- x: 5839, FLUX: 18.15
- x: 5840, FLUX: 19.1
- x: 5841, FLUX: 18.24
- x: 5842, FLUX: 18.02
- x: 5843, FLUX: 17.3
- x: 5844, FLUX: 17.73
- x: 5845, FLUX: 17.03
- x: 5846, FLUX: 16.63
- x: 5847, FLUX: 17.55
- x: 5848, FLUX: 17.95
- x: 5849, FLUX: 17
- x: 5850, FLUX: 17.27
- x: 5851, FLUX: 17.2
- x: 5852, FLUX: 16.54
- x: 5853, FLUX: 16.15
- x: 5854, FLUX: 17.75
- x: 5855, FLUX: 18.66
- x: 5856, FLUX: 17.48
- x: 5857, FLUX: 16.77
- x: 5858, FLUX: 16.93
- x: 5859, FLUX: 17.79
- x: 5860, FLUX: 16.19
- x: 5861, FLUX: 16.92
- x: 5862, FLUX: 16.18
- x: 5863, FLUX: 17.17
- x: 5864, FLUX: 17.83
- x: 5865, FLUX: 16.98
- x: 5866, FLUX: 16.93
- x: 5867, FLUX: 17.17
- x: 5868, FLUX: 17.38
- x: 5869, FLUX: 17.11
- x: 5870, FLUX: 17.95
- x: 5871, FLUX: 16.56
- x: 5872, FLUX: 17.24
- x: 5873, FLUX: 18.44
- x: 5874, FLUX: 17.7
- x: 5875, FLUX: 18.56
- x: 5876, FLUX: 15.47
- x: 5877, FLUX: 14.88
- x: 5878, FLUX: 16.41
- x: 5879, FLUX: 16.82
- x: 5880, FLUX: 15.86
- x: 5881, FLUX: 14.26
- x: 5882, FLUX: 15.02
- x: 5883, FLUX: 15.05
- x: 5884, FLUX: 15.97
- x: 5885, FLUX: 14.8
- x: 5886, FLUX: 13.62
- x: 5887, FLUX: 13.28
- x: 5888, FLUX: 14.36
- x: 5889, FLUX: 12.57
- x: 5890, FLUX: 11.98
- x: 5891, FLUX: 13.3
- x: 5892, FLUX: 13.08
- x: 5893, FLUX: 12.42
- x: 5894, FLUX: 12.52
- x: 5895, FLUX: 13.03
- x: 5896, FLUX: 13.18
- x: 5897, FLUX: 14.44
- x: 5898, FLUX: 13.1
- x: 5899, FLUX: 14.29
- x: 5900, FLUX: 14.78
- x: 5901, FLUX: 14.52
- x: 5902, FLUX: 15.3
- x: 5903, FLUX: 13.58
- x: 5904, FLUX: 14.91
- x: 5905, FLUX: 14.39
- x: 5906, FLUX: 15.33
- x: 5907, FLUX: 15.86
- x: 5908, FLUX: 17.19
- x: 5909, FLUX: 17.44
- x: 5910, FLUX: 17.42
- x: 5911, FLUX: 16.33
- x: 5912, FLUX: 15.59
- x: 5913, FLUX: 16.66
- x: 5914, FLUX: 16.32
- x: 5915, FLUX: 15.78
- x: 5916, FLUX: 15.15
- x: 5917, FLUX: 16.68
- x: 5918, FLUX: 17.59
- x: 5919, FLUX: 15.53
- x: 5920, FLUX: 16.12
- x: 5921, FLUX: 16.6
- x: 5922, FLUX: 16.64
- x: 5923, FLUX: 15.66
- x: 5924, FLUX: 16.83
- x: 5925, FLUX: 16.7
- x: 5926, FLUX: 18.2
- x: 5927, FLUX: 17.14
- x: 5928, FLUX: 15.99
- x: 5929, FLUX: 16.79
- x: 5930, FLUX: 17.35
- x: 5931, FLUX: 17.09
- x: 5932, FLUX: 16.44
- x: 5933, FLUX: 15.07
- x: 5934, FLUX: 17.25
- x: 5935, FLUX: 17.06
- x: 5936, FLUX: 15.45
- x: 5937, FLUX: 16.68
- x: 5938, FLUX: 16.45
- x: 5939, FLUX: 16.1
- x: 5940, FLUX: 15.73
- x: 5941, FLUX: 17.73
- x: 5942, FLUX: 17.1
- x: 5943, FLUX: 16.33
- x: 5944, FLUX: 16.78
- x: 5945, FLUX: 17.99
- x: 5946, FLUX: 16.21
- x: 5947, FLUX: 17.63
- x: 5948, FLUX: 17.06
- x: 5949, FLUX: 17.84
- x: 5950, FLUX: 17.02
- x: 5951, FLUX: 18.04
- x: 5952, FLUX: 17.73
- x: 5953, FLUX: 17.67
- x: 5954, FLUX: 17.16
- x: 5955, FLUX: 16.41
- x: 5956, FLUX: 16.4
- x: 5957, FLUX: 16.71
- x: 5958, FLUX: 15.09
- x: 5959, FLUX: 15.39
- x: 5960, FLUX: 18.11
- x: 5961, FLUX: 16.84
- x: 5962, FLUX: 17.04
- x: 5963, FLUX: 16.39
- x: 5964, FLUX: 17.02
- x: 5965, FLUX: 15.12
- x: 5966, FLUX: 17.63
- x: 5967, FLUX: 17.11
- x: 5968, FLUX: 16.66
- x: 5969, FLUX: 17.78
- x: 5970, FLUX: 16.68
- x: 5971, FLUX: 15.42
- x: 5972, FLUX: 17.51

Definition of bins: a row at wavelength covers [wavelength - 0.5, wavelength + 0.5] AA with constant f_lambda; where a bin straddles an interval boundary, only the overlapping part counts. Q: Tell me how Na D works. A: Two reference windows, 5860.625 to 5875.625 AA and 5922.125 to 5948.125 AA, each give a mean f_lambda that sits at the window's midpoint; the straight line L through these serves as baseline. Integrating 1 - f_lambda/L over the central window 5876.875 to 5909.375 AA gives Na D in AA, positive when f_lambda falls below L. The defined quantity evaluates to 5.0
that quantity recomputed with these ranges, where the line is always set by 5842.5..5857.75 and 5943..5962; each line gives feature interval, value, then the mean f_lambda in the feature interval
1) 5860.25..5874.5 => -0.02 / 17.2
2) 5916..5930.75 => 0.35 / 16.7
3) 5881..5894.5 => 2.71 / 13.7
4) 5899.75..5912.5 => 1.12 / 15.6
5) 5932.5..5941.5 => 0.34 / 16.4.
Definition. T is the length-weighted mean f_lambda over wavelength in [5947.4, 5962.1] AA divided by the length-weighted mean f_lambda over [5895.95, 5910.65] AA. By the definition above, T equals 1.1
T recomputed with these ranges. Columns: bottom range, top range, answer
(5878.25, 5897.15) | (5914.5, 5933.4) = 1.18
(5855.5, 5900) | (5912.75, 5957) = 1.08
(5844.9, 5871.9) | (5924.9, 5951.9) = 0.98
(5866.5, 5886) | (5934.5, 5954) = 1.04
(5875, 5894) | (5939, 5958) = 1.18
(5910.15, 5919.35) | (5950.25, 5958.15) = 1.05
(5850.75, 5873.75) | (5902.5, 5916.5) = 0.92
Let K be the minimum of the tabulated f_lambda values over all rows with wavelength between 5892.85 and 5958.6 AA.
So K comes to 12.42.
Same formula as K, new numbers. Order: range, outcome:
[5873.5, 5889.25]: 12.57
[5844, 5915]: 11.98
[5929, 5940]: 15.07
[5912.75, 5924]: 15.15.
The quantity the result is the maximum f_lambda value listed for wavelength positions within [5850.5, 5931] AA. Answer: 18.66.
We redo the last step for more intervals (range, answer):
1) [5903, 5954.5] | 18.2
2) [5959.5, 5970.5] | 18.11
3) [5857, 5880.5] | 18.56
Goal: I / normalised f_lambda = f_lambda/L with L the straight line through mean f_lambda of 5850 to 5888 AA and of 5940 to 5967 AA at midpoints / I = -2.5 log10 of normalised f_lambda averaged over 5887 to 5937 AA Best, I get 0.088 mag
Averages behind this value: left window 16.5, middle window 15.4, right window 16.9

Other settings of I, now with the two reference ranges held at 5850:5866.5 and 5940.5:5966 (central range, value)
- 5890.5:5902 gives 0.24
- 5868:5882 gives 0.03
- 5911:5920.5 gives 0.05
